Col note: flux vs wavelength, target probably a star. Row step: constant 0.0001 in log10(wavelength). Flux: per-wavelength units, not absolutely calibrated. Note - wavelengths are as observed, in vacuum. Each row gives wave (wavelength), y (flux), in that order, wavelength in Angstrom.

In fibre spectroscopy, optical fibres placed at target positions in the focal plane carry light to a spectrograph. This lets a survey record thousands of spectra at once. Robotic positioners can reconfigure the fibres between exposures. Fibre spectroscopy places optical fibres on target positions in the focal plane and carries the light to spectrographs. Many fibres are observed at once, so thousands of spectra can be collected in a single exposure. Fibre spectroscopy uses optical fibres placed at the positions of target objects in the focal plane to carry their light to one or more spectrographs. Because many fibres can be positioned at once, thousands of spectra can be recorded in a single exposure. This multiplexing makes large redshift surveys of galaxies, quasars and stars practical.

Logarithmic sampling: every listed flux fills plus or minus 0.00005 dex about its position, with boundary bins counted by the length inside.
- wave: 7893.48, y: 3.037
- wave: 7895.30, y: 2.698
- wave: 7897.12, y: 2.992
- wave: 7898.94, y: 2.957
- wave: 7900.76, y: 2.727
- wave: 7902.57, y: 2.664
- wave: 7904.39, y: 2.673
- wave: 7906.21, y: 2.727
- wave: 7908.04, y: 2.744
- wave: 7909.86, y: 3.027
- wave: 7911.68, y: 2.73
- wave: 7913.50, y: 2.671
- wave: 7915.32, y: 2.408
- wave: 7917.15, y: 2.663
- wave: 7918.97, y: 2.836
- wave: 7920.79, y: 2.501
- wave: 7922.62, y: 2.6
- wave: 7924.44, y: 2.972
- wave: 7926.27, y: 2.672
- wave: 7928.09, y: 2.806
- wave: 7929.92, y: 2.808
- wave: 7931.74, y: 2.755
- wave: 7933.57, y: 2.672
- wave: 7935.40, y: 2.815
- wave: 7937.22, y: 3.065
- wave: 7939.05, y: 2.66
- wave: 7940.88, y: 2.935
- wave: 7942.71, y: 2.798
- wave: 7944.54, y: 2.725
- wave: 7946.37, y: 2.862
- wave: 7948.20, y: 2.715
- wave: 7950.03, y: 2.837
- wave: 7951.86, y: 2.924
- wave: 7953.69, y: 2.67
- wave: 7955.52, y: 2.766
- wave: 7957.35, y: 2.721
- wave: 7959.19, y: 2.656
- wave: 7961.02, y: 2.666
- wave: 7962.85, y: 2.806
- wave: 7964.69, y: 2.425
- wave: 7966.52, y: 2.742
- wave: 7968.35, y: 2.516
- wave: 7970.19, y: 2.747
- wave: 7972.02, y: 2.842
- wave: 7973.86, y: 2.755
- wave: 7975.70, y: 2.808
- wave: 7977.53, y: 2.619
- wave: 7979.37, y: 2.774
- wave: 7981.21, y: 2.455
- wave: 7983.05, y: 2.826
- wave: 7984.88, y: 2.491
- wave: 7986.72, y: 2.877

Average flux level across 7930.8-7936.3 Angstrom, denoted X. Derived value 2.75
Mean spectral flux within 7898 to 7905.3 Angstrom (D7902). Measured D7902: 2.76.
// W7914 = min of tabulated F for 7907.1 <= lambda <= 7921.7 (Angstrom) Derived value 2.408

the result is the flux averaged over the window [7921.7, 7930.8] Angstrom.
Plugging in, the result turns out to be 2.77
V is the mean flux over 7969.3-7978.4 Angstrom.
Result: 2.76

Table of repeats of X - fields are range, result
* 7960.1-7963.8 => 2.73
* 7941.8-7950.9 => 2.79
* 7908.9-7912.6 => 2.88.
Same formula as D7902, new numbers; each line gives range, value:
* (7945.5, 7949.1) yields 2.79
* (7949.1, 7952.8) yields 2.88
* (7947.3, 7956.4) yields 2.78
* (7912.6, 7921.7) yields 2.62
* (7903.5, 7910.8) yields 2.79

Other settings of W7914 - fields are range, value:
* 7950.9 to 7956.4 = 2.67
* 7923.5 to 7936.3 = 2.672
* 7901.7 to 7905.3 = 2.664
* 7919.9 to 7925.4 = 2.501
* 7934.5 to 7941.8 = 2.66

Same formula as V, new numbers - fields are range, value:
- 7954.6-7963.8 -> 2.72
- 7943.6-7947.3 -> 2.79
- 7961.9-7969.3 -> 2.62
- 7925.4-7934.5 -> 2.74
